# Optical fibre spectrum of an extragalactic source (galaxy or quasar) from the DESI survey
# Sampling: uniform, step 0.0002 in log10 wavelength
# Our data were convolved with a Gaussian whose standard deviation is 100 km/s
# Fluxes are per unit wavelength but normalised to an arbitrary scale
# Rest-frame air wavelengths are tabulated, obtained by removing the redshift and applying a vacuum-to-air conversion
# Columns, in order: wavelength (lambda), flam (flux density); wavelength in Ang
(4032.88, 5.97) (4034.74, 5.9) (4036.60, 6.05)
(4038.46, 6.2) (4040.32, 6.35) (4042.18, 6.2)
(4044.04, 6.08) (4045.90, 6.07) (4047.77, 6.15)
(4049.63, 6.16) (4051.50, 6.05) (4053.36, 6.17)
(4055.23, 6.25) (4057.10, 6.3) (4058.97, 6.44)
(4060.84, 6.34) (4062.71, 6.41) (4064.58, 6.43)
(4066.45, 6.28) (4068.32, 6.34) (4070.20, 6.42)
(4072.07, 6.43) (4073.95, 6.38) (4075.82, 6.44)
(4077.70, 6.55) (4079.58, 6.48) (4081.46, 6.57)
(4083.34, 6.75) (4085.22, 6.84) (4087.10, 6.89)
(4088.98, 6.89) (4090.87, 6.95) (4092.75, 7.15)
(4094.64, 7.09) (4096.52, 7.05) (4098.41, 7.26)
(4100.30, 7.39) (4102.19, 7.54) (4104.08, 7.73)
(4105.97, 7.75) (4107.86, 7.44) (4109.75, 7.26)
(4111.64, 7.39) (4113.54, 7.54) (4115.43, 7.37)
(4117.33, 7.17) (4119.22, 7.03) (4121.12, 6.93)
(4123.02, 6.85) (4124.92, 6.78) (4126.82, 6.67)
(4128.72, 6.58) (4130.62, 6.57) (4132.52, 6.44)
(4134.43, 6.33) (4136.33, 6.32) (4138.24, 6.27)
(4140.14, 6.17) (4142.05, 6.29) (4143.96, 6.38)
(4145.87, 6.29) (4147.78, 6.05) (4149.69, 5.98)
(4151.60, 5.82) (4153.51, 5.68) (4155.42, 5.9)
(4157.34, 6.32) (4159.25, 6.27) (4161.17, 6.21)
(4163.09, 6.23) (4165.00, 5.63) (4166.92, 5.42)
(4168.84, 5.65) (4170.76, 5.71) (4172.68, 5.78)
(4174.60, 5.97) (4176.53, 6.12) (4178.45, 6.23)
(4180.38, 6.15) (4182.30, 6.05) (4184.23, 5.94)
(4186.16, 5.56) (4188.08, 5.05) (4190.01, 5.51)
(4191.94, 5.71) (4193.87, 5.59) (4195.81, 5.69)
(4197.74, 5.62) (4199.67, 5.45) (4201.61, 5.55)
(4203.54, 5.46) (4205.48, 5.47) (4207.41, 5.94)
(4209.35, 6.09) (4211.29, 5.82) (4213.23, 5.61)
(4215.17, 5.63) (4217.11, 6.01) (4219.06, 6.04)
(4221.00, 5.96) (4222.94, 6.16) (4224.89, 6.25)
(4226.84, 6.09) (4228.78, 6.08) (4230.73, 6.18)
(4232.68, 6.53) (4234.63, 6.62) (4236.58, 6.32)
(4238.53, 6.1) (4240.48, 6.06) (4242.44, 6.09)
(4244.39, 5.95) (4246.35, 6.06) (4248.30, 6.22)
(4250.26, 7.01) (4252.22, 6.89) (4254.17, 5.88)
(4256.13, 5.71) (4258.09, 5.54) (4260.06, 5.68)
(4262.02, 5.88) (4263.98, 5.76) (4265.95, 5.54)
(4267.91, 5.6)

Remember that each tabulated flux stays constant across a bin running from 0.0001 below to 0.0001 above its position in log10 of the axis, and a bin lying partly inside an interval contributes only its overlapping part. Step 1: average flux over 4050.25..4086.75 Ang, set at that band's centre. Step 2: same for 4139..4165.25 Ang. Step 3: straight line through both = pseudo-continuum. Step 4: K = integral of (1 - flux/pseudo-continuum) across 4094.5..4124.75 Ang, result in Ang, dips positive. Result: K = -5.0 Ang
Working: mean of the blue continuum 6.42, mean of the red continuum 6.1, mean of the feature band 7.29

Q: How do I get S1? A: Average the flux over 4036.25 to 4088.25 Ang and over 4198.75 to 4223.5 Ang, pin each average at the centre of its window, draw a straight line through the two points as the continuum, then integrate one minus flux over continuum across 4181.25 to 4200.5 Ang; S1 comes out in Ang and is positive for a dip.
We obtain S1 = 0.8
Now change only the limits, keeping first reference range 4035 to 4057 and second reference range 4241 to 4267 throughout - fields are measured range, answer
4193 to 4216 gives 1.47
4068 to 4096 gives -2.56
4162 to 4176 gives 0.66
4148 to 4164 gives 0.08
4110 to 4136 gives -3.36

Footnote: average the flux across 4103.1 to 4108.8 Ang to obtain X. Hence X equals 7.64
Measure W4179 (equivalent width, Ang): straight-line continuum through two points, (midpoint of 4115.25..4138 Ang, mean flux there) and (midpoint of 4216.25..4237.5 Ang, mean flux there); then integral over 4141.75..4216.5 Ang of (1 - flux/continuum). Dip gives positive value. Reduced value 7.1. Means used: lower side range 6.72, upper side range 6.2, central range 5.84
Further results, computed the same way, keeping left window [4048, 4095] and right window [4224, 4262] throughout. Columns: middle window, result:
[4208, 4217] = 0.6 Ang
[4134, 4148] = 0.2 Ang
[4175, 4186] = 0.4 Ang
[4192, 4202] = 1.1 Ang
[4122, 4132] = -0.4 Ang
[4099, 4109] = -1.7 Ang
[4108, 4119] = -1.6 Ang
